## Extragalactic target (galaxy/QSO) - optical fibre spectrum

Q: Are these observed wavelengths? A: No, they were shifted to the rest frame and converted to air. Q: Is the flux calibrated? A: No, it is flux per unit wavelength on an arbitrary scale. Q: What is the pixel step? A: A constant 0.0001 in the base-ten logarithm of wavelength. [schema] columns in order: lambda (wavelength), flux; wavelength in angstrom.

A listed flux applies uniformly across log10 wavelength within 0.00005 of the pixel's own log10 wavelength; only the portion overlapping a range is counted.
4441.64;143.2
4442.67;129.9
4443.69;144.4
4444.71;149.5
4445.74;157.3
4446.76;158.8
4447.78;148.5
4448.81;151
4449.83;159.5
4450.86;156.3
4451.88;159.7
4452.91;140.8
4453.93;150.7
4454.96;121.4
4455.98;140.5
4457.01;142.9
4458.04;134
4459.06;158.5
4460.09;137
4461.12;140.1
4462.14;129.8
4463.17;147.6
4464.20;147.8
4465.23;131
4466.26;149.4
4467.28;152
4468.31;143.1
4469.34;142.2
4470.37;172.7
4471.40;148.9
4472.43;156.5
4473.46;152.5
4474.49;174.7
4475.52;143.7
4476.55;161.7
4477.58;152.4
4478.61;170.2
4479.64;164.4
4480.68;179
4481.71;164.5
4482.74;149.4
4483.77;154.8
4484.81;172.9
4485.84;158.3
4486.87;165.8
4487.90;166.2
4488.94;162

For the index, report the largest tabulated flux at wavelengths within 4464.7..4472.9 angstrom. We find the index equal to 172.7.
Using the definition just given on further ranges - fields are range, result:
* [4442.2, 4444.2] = 144.4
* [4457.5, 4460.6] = 158.5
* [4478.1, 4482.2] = 179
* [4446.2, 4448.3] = 158.8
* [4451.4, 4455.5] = 159.7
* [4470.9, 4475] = 174.7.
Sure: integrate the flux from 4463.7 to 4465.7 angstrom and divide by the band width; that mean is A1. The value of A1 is 139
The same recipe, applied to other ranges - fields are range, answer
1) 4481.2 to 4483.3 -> 157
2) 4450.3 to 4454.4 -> 152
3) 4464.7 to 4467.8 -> 144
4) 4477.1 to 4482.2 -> 166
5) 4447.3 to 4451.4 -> 154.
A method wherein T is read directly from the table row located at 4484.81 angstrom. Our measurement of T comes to 172.9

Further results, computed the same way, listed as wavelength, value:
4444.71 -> 149.5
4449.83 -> 159.5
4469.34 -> 142.2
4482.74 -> 149.4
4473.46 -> 152.5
